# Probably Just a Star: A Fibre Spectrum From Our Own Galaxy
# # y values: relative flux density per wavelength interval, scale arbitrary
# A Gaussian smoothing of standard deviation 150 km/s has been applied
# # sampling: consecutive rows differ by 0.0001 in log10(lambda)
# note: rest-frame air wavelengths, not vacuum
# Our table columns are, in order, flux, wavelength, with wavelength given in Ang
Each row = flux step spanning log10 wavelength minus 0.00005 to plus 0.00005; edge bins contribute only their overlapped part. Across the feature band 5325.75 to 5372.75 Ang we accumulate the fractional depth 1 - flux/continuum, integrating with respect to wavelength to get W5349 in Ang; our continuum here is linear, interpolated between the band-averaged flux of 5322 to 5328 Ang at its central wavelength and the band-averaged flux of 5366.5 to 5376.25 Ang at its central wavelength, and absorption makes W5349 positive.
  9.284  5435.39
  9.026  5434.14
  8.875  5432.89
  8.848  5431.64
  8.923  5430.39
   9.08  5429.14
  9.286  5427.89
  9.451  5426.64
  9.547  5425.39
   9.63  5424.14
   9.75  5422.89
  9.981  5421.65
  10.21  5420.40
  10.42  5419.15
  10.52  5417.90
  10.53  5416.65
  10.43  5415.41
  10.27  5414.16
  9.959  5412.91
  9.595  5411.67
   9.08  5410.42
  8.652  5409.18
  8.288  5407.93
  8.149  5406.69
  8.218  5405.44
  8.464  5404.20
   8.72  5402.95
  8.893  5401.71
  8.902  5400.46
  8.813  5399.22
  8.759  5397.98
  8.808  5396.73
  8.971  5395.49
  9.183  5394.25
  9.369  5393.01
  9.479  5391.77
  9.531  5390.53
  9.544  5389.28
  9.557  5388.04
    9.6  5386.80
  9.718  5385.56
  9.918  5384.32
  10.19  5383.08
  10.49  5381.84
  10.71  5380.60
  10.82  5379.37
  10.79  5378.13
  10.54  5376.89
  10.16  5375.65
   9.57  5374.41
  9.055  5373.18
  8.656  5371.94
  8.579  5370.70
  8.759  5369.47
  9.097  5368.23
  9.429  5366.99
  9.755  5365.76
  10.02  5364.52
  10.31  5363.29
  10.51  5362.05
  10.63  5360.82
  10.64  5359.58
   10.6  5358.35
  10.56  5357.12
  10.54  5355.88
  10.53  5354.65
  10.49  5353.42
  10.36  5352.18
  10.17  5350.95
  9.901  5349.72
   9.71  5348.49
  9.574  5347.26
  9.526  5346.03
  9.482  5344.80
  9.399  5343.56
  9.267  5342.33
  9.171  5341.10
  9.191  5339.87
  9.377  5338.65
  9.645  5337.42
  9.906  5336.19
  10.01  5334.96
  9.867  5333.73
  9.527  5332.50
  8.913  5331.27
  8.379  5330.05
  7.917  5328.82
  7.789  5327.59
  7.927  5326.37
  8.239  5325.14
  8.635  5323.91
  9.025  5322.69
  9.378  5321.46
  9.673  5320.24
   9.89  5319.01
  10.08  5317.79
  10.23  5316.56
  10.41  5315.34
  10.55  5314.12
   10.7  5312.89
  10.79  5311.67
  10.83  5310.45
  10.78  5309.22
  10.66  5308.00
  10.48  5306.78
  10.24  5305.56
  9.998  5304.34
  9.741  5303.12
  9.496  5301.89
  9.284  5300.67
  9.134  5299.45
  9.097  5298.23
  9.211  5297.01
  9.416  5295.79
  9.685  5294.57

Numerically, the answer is -4.32 Ang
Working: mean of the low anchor 8.35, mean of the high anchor 9.16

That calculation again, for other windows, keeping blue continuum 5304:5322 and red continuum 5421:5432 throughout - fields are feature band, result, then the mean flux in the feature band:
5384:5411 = 1.8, 9.02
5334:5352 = 0.8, 9.62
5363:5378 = 0.5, 9.52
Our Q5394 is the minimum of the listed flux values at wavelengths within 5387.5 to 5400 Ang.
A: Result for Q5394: 8.759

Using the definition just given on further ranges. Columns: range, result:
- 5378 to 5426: 8.149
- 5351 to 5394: 8.579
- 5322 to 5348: 7.789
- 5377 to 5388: 9.6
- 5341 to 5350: 9.171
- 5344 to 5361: 9.482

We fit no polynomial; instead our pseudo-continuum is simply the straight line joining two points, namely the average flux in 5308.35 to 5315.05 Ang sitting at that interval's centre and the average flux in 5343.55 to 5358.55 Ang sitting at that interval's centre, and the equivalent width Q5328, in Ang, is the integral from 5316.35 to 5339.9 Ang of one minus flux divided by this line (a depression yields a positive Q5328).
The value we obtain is 2.9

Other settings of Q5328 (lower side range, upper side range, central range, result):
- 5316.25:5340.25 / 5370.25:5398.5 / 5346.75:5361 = -1.4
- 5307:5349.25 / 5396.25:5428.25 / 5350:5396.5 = -2.2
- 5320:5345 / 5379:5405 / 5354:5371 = -1.4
